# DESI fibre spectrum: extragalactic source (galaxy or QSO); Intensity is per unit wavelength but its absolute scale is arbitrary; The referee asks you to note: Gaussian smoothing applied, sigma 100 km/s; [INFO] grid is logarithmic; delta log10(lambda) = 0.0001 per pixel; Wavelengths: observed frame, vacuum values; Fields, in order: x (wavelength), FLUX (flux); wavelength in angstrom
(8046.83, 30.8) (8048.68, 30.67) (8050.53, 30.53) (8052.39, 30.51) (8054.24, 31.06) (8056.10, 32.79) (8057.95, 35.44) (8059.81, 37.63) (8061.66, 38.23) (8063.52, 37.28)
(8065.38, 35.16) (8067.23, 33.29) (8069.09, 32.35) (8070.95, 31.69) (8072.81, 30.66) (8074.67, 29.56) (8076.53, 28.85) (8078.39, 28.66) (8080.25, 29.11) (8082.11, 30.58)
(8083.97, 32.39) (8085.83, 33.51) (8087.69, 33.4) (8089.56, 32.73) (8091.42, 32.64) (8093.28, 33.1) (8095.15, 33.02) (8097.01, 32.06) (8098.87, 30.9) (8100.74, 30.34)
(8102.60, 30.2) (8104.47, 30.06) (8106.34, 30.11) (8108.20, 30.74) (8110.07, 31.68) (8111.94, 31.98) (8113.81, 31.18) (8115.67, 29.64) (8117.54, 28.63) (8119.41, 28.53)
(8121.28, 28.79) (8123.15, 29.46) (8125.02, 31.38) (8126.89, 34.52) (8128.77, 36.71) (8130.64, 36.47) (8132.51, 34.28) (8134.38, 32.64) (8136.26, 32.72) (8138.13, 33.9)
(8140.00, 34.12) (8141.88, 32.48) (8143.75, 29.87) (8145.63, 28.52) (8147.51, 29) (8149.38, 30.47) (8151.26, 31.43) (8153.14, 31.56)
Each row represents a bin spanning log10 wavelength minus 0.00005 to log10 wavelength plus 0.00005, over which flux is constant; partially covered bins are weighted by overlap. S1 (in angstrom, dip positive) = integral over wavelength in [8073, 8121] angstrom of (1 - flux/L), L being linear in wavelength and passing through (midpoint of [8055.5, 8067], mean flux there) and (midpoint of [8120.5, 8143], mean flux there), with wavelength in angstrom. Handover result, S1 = 5.1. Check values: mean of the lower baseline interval 36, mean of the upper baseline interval 33.1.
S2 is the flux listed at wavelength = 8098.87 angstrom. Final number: 30.9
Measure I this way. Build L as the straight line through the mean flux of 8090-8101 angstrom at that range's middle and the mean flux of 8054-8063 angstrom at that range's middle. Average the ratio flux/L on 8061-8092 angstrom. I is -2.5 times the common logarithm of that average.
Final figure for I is 0.05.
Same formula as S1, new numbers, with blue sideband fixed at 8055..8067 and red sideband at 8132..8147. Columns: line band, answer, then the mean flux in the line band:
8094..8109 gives 1.32 angstrom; 31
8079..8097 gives 1.24 angstrom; 32.2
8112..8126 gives 1.40 angstrom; 29.8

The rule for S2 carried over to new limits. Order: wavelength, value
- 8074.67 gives 29.56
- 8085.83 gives 33.51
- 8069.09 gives 32.35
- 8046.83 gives 30.8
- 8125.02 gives 31.38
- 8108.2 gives 30.74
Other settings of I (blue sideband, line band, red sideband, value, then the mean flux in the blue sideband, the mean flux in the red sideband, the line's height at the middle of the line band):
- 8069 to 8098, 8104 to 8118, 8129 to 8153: 0.044 mag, 31.5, 32.3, 31.9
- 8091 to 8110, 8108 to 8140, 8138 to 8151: -0.031 mag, 31.3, 31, 31.2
